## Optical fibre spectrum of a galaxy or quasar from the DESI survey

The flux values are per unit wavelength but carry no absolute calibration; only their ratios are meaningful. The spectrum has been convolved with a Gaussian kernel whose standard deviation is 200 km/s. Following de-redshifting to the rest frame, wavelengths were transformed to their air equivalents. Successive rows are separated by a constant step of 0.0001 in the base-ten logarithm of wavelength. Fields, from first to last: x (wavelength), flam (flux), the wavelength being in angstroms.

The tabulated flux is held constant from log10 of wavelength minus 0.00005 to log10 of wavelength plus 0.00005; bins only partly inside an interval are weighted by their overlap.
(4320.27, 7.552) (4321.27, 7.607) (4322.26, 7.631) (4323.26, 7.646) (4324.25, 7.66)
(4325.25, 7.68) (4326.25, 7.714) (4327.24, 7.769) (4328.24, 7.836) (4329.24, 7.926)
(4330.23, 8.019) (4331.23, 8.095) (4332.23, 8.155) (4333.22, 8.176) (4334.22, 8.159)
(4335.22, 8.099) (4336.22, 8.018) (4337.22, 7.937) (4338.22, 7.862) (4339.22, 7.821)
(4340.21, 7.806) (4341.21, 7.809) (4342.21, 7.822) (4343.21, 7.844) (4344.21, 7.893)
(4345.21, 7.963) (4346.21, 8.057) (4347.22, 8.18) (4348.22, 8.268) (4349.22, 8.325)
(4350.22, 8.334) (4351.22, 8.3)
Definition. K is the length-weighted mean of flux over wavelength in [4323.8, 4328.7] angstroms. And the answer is 7.72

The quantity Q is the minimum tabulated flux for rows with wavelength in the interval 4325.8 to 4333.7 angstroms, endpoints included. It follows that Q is 7.714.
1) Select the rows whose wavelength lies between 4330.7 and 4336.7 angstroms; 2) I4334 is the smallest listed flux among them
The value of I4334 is 8.018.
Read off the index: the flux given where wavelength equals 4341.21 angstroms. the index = 7.809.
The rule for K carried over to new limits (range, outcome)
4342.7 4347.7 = 7.97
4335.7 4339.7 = 7.9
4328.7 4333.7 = 8.08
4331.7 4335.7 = 8.15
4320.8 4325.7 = 7.65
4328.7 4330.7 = 7.98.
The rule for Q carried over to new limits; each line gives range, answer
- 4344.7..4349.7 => 7.963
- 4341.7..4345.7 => 7.822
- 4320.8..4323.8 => 7.607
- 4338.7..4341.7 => 7.806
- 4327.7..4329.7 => 7.836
